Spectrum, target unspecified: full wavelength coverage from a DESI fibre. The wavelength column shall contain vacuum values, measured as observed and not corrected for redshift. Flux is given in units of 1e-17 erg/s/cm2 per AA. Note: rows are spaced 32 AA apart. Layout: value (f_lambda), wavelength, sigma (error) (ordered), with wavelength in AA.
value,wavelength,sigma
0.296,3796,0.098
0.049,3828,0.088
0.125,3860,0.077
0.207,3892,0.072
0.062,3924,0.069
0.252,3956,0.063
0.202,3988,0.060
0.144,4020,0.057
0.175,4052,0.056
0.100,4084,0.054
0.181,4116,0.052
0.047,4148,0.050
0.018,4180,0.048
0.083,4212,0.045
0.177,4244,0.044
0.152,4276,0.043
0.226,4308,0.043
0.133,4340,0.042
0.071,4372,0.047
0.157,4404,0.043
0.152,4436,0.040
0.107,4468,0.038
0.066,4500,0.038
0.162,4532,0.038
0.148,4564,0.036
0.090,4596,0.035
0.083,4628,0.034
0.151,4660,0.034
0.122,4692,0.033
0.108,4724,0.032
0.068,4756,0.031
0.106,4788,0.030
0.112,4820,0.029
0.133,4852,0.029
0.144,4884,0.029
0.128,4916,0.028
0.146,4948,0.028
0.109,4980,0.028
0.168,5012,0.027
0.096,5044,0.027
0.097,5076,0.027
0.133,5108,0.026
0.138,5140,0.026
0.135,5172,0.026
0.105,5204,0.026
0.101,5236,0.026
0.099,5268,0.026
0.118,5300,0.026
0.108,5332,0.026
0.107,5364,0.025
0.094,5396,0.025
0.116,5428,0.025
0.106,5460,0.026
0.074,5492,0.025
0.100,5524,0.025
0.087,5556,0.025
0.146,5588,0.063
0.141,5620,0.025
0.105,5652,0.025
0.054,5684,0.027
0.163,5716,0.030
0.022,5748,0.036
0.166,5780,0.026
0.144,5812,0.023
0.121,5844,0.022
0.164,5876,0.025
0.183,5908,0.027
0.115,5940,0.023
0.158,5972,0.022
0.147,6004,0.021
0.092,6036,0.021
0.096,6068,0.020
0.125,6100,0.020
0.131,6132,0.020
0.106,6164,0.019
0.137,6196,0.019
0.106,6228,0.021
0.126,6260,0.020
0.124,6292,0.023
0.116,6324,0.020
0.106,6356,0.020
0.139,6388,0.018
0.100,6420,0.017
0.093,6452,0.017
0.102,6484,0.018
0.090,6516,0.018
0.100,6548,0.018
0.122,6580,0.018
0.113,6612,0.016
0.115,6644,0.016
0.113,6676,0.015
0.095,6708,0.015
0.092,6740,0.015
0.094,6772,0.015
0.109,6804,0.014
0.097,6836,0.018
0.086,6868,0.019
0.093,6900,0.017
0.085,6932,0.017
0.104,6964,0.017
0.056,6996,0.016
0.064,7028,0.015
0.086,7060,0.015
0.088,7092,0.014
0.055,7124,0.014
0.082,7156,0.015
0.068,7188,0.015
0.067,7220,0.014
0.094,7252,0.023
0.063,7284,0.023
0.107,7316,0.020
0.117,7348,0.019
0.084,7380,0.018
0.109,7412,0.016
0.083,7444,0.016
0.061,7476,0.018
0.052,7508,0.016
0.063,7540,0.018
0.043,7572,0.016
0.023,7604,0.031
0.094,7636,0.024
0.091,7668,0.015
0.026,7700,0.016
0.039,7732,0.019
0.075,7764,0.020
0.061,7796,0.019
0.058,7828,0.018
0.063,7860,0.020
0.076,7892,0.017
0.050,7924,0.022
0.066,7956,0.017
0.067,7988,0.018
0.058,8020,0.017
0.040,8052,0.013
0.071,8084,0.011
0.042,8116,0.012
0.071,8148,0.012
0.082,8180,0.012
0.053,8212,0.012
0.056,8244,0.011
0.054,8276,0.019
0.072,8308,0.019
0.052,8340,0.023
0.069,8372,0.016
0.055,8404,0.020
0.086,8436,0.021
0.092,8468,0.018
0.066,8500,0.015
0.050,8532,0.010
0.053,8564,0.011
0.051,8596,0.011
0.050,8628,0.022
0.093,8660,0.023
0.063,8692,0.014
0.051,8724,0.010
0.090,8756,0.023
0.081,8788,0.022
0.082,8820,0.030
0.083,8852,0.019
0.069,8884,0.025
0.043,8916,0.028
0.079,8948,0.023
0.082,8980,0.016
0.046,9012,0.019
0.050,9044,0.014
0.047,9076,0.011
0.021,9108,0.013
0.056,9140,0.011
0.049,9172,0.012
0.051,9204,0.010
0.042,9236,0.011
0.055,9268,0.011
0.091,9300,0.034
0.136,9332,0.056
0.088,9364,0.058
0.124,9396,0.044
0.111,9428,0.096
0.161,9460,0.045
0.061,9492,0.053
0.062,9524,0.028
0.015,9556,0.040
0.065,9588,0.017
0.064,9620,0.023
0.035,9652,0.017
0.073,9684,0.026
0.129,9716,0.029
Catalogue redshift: 0.479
